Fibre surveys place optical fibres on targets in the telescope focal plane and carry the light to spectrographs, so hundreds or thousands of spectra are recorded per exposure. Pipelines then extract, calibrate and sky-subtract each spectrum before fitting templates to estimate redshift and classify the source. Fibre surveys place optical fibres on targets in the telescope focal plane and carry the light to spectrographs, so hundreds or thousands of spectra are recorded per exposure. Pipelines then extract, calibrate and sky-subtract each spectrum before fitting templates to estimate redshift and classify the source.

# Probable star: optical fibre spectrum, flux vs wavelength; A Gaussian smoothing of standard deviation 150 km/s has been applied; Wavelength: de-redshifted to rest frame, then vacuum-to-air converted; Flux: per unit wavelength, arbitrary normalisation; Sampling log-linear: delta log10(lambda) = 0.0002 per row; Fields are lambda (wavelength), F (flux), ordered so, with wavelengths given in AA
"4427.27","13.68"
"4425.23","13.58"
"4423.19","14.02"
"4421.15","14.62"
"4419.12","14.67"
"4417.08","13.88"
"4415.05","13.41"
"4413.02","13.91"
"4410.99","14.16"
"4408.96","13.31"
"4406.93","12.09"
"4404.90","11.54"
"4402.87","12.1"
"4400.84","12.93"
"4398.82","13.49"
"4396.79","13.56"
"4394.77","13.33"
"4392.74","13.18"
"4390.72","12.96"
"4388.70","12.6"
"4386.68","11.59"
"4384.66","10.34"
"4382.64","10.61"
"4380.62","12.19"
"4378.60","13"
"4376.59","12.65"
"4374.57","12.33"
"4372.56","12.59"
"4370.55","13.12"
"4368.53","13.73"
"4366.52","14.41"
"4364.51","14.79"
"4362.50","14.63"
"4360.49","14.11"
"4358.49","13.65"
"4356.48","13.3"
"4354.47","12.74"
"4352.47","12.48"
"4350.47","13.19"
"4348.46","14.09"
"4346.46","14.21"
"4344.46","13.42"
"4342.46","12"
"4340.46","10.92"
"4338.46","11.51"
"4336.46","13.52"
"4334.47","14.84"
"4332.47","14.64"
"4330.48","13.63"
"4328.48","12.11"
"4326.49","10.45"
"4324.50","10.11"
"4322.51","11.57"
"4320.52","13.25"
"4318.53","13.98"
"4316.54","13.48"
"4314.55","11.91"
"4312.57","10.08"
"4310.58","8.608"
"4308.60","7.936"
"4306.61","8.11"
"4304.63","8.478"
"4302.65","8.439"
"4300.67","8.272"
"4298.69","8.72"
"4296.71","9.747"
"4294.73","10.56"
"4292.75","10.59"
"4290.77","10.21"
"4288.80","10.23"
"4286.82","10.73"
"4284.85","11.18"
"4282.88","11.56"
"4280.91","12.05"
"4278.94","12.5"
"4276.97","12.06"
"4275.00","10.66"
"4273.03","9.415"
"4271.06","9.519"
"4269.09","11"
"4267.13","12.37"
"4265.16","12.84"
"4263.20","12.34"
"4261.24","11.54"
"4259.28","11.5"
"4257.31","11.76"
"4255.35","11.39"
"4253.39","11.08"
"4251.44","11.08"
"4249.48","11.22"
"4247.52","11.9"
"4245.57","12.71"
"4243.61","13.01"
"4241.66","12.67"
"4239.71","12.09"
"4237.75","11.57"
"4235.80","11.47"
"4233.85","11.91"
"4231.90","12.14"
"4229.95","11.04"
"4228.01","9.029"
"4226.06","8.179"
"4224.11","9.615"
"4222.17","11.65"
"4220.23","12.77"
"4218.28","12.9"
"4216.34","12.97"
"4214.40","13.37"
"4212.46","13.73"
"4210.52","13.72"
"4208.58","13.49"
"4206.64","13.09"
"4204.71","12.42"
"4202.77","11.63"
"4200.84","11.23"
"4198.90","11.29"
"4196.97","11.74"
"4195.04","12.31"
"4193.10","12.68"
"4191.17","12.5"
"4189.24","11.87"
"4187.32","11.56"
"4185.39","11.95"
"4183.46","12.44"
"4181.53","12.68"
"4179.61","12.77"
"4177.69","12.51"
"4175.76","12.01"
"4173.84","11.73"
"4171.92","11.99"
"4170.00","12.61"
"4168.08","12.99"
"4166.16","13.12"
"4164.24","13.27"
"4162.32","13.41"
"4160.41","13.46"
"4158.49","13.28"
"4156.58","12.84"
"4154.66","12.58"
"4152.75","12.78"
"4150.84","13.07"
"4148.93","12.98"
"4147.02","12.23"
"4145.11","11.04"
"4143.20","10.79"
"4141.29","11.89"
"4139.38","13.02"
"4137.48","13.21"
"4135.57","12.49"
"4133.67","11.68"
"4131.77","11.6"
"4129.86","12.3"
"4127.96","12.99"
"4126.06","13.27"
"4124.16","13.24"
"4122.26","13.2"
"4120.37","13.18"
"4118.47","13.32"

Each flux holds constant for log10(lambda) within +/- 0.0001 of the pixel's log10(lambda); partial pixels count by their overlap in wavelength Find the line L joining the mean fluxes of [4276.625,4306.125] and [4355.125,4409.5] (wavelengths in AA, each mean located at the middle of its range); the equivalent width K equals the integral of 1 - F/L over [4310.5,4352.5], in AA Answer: -4.1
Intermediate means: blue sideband 10.3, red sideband 12.9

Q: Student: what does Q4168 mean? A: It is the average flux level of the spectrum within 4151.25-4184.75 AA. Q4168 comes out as 12.7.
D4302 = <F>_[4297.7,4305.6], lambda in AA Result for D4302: 8.48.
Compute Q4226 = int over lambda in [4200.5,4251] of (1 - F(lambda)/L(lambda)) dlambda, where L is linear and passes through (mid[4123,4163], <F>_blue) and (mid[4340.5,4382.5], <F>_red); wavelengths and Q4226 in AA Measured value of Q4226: 3.3 AA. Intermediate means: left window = 12.6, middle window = 12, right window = 13.2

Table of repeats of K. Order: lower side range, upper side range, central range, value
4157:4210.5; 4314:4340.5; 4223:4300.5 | 8.84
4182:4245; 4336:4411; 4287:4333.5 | 6.97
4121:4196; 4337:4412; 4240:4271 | 2.10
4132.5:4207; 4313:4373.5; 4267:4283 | 2.04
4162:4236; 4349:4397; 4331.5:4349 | -0.56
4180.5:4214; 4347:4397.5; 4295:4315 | 5.90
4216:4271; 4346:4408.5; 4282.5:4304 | 3.79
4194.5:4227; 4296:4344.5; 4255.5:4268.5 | -0.35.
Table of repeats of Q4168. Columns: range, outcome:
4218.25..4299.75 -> 11.2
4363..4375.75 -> 13.5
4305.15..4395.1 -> 12.5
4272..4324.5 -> 10.5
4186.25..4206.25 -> 12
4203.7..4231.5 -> 12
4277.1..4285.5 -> 11.9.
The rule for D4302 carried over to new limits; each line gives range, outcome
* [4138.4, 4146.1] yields 11.7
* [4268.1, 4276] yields 10.2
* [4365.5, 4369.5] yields 14.1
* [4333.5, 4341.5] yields 12.7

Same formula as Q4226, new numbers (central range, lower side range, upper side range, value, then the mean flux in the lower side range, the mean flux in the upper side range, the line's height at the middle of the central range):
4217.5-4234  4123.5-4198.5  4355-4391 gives 2.2 AA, 12.5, 12.9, 12.6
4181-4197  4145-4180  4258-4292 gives 0.2 AA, 12.7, 11.3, 12.4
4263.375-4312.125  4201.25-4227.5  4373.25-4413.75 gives 8.2 AA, 12.2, 12.6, 12.4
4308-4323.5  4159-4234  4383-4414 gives 1.3 AA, 12.2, 12.7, 12.5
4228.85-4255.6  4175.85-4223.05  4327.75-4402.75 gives 1.7 AA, 12.5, 13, 12.6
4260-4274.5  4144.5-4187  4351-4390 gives 1.7 AA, 12.6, 12.9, 12.8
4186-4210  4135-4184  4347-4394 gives 0.9 AA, 12.6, 13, 12.7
